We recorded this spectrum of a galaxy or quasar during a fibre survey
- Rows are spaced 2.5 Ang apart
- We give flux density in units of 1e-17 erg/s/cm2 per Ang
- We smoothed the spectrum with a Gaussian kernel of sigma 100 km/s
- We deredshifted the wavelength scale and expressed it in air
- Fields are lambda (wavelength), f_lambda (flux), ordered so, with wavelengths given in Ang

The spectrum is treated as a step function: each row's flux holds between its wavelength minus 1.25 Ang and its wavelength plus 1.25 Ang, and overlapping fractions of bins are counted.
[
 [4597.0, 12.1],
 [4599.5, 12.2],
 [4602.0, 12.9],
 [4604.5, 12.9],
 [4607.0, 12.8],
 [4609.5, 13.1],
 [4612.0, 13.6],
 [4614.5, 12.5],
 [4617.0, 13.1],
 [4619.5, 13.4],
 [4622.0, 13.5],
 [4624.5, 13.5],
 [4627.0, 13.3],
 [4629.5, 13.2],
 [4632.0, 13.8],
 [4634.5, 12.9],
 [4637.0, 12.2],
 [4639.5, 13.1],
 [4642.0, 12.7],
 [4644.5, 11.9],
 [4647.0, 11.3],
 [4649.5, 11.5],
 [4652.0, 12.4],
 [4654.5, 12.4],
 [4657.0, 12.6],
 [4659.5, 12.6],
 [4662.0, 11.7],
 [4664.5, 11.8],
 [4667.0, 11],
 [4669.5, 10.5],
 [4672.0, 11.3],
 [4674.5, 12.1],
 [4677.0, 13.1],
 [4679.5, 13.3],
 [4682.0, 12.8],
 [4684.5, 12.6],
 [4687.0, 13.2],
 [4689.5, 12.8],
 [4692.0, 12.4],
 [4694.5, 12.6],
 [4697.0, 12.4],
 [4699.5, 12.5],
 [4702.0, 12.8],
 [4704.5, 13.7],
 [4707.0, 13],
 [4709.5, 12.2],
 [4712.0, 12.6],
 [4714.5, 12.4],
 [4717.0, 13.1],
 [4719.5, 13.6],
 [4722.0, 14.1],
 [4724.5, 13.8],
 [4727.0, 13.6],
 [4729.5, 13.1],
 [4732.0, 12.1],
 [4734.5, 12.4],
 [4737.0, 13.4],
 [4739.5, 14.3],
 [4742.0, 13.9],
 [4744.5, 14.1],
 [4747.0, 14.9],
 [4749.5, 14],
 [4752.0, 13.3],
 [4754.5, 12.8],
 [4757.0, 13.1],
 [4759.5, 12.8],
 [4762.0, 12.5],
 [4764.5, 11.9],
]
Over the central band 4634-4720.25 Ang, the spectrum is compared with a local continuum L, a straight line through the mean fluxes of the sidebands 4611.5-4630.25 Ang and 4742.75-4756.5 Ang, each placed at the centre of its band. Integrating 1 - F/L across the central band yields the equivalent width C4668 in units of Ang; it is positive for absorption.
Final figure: 6.81 Ang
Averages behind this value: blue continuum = 13.3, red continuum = 13.8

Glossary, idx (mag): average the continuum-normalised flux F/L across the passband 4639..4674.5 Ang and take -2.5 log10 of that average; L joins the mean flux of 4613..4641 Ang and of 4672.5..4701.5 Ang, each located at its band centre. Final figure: 0.09 mag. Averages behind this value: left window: 13.1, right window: 12.7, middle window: 11.9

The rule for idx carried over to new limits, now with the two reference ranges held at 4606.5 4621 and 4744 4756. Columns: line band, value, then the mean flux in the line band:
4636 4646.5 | 0.07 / 12.4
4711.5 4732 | 0.03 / 13.2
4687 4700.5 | 0.08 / 12.6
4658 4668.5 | 0.14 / 11.8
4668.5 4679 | 0.13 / 11.9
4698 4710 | 0.06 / 12.9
